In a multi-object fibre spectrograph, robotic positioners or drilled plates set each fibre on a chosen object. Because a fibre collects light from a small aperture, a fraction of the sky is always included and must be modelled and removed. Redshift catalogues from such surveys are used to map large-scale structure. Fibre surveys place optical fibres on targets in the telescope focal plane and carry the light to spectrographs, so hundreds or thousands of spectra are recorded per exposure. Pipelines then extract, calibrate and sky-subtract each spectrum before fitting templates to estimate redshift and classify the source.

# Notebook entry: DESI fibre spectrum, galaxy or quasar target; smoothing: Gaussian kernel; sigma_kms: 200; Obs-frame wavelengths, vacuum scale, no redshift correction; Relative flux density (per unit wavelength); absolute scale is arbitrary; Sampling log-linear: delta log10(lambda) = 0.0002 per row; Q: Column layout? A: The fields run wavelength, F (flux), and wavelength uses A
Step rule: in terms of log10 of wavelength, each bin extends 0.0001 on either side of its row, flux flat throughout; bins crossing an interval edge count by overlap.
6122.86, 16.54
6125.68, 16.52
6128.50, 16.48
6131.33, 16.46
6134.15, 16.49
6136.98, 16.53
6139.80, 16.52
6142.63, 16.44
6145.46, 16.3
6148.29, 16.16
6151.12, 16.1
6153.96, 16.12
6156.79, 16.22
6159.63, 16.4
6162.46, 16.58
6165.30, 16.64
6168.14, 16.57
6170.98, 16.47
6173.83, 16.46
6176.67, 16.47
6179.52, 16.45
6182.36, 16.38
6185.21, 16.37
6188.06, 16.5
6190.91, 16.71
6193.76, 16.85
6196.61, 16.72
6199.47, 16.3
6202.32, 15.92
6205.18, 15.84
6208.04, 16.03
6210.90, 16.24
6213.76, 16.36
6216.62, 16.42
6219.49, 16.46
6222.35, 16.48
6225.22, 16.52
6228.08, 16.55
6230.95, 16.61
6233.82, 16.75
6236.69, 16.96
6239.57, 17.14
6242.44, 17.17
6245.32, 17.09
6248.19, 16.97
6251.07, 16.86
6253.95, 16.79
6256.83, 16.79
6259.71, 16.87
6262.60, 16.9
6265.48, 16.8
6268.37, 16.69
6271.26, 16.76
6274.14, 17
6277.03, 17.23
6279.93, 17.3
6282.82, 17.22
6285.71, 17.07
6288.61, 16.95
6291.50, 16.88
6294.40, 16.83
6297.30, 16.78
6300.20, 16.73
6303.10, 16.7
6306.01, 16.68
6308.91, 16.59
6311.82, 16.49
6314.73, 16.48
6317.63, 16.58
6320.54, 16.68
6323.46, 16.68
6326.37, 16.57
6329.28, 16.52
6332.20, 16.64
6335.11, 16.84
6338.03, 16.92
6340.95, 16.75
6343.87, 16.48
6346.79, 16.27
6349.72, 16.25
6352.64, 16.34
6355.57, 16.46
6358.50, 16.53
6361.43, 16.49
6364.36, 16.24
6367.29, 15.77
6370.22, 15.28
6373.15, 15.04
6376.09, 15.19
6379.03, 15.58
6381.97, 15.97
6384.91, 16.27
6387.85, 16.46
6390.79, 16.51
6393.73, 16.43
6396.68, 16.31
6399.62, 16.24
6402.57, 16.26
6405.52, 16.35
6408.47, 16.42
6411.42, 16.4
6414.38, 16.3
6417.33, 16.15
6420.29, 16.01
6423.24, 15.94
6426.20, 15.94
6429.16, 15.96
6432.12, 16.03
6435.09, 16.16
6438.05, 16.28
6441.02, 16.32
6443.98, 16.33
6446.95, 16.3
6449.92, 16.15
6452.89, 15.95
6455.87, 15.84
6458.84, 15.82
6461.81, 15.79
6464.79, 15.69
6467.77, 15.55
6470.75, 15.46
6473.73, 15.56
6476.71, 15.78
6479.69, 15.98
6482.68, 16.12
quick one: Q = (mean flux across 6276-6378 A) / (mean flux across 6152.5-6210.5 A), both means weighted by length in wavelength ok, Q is 1.0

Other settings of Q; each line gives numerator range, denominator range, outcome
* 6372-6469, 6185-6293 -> 0.96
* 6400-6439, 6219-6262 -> 0.96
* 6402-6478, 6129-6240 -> 0.97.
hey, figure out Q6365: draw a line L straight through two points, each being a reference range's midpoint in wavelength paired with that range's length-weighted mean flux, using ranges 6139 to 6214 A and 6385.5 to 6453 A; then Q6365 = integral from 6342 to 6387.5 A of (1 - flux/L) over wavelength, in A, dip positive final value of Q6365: 0.66 A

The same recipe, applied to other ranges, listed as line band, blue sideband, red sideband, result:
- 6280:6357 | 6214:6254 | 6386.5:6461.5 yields -0.8 A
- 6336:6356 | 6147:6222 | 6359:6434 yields -0.5 A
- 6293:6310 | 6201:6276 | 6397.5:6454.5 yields -0.2 A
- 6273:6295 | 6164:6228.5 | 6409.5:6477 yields -1.1 A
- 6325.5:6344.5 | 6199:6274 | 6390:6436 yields -0.3 A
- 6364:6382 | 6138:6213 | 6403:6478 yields 0.7 A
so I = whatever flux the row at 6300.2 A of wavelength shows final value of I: 16.73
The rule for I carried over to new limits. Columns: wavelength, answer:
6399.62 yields 16.24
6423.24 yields 15.94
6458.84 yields 15.82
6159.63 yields 16.4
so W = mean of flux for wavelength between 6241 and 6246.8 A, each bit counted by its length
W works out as 17.1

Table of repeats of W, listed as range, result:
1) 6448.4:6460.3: 15.9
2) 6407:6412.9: 16.4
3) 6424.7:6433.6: 16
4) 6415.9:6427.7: 16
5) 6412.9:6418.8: 16.2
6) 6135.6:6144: 16.5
